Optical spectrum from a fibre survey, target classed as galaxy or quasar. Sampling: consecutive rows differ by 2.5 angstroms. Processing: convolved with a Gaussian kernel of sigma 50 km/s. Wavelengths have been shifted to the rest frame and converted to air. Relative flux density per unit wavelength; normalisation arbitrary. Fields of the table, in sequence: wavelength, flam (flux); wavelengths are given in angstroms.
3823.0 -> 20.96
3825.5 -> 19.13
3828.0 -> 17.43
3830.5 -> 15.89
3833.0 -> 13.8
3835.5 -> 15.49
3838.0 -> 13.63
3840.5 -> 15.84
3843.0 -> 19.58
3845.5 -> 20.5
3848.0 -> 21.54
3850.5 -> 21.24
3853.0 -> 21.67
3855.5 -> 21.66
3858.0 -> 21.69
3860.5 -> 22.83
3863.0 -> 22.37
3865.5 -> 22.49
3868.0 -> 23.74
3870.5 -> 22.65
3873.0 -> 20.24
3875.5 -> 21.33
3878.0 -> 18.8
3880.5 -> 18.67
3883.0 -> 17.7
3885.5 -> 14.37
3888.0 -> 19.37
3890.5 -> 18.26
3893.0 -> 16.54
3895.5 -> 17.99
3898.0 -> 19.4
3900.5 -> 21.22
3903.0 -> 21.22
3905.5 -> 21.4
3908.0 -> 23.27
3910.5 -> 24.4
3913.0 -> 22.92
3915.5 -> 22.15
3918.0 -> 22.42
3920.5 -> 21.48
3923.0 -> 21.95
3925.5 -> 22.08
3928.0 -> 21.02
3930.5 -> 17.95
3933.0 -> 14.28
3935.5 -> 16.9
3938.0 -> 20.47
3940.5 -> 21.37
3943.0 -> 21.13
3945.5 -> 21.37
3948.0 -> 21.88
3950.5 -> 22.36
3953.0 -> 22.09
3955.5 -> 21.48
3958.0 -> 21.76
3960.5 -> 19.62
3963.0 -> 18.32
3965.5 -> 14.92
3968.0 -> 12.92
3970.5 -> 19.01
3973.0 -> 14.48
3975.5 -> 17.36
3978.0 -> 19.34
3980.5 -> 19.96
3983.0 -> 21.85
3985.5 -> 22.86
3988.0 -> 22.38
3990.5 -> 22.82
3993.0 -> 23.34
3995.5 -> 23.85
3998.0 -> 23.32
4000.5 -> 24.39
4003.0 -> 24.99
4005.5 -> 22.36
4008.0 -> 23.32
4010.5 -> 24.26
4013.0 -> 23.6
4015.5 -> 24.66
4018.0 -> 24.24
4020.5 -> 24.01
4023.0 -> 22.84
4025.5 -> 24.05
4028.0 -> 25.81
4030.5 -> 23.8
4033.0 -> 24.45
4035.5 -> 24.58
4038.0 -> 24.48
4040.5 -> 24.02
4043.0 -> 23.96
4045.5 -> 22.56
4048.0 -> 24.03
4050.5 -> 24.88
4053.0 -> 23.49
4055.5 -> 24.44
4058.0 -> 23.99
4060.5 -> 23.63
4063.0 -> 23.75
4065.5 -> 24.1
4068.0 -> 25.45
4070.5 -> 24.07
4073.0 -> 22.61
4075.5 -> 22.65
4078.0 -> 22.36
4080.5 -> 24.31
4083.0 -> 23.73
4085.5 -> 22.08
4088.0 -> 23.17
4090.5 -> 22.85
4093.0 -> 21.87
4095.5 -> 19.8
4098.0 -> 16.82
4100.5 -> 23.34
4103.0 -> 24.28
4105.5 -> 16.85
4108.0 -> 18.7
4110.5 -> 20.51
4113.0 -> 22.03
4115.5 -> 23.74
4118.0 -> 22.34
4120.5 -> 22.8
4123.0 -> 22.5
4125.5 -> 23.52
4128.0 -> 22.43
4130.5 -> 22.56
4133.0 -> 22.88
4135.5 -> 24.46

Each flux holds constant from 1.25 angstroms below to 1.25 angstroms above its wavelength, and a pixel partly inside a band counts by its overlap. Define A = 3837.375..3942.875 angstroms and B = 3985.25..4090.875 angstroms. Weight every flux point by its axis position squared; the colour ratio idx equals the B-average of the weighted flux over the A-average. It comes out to 1.26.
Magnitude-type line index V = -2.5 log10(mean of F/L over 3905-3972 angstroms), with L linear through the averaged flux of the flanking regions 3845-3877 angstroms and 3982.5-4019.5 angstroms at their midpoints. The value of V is 0.12 mag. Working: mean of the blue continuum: 21.9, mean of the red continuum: 23.5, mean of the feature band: 20.4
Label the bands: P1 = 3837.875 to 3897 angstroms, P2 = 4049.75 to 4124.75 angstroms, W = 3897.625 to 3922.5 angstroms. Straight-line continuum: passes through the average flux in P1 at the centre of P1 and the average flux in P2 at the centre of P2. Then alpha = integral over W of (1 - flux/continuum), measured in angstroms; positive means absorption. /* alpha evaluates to -2.0 angstroms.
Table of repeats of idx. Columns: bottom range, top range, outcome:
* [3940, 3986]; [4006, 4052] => 1.27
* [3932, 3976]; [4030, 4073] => 1.33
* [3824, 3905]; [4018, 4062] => 1.36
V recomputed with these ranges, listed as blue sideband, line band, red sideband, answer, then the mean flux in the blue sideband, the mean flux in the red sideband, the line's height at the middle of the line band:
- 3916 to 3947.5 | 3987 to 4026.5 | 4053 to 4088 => -0.07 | 20.3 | 23.6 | 22.1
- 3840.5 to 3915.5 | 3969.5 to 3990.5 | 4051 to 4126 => 0.09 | 20.6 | 22.5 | 21.5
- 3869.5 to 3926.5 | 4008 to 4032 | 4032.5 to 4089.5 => -0.05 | 20.4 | 23.8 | 22.9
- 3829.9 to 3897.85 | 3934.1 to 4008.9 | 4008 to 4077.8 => 0.07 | 19.3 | 24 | 22.1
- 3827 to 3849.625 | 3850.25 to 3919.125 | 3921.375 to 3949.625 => -0.12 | 17.1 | 20.1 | 18.5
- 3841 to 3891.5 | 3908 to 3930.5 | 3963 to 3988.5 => -0.14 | 20.5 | 18.4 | 19.5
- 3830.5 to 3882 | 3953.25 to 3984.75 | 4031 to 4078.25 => 0.19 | 19.9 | 23.9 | 22.2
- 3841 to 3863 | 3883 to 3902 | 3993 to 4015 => 0.20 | 21.2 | 23.8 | 21.9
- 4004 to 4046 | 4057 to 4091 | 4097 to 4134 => -0.03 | 24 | 21.7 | 22.7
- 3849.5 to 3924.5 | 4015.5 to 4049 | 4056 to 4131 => -0.10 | 20.9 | 22.4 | 22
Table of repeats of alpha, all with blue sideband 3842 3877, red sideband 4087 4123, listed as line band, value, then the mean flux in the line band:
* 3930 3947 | 1.9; 19.2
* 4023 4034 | -1.5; 24.3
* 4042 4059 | -1.9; 23.9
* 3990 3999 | -0.8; 23.4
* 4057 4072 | -1.9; 24.1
